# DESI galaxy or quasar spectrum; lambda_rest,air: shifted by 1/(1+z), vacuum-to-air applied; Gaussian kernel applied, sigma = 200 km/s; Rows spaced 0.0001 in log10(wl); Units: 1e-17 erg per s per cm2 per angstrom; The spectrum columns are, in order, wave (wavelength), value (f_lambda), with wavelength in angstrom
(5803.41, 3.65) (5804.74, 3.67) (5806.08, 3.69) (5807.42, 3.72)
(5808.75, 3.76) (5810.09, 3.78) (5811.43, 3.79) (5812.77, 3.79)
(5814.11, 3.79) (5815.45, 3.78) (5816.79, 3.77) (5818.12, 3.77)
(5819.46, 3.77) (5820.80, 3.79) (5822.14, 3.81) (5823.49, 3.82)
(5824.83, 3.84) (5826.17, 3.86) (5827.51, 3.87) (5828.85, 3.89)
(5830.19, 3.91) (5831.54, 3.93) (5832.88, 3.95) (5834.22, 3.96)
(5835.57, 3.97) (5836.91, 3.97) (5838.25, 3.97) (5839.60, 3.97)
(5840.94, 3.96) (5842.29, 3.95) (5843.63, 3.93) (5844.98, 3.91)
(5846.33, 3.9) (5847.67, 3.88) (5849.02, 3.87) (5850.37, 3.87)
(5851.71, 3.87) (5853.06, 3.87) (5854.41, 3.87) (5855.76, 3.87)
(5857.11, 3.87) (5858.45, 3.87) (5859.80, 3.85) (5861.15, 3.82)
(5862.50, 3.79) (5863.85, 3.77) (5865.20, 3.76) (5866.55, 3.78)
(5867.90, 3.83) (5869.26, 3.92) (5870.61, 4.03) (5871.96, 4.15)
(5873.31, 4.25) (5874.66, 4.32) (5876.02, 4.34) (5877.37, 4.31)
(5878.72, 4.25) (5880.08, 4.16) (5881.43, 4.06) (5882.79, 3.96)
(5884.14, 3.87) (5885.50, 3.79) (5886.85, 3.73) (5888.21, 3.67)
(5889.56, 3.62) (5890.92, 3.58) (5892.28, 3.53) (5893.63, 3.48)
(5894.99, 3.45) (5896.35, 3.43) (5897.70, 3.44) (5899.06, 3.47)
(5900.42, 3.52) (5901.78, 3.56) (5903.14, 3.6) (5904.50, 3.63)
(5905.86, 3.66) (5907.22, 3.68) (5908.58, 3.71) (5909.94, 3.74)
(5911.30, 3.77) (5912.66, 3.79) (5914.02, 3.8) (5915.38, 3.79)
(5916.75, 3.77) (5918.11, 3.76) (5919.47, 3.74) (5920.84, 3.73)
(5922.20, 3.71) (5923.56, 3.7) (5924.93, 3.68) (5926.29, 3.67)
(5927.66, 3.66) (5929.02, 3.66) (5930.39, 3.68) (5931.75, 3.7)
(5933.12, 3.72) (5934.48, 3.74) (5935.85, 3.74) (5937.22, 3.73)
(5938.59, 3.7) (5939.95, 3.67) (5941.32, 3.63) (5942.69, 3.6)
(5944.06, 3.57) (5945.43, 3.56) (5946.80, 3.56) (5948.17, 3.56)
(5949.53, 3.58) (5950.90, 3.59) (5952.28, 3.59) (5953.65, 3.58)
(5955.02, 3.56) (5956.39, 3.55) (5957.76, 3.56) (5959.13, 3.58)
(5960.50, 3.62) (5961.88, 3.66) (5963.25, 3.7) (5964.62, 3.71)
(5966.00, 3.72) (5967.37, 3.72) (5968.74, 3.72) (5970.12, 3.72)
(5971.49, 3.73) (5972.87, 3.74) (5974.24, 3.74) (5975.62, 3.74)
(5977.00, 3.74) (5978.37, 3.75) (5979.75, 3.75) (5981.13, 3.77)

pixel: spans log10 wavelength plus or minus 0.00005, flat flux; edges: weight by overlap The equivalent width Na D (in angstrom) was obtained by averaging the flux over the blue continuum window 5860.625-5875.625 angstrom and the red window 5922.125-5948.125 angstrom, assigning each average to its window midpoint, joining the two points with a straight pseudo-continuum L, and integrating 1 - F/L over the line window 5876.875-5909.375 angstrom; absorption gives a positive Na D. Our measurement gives 1.15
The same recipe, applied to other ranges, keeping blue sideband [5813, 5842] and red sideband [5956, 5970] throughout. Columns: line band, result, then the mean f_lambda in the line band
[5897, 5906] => 0.5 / 3.55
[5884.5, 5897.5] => 0.6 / 3.59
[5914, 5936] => 0.0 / 3.72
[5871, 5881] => -1.2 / 4.24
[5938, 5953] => 0.4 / 3.6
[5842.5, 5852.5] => -0.1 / 3.89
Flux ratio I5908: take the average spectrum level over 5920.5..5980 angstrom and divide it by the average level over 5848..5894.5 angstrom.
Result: 0.94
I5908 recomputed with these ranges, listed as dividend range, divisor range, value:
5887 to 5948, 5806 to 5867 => 0.95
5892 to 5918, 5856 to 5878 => 0.91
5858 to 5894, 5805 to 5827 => 1.03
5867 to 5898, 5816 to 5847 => 1.00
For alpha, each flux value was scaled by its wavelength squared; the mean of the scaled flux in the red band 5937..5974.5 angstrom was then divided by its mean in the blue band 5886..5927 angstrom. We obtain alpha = 1.01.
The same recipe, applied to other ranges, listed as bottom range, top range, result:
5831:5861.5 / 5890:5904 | 0.91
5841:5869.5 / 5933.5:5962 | 0.97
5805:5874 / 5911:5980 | 0.99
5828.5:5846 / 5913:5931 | 0.97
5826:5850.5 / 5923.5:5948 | 0.96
